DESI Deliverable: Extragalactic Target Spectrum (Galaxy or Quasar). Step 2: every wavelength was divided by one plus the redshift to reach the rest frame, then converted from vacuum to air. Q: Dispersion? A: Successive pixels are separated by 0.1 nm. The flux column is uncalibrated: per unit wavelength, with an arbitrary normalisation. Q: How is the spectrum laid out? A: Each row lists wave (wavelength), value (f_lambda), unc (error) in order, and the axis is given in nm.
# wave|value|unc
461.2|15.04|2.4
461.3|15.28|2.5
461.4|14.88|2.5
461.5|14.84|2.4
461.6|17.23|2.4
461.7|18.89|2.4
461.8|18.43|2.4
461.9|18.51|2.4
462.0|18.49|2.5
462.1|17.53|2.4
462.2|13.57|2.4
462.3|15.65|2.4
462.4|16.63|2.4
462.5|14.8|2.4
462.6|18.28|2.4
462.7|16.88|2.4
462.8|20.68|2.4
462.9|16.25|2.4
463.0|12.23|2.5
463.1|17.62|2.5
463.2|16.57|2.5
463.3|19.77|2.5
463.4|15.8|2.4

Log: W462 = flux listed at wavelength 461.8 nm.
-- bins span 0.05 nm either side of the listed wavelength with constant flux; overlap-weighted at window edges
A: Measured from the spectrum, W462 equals 18.43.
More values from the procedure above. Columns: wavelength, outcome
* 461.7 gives 18.89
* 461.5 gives 14.84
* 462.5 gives 14.8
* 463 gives 12.23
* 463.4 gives 15.8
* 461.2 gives 15.04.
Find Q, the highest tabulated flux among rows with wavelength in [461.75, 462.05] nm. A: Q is 18.51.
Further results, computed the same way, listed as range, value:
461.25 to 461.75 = 18.89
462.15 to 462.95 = 20.68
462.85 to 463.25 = 17.62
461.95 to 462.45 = 18.49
